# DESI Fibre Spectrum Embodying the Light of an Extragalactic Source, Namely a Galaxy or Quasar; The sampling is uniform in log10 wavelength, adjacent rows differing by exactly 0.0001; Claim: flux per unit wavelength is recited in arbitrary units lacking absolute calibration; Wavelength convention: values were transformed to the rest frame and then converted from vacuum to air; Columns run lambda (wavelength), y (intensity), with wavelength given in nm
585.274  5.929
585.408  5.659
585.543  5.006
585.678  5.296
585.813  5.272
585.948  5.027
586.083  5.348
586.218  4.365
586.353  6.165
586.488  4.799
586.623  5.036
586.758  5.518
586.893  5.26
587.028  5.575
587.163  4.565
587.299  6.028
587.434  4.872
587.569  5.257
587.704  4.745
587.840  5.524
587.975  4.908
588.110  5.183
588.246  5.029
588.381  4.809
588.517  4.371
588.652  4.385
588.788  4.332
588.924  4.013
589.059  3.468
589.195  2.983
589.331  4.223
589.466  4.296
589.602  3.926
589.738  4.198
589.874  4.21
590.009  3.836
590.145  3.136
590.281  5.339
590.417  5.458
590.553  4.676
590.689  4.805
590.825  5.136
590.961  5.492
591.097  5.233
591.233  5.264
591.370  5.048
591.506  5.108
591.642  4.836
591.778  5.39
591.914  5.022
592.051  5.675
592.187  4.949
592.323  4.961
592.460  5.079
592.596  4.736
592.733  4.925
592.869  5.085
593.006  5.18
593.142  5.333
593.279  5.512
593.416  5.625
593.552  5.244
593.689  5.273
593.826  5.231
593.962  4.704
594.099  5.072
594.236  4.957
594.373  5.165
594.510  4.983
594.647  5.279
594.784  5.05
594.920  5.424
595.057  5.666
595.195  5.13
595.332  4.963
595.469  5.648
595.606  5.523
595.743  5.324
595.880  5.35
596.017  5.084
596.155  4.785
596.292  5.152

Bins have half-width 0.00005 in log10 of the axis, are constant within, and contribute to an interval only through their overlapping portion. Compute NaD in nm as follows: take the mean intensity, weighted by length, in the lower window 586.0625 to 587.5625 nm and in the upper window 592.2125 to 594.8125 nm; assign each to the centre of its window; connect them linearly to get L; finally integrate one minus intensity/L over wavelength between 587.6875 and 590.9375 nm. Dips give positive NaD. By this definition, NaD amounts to 0.452 nm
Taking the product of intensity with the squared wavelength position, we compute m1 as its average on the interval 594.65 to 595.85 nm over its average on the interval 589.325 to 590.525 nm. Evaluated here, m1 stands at 1.26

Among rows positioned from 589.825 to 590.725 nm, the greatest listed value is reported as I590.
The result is 5.458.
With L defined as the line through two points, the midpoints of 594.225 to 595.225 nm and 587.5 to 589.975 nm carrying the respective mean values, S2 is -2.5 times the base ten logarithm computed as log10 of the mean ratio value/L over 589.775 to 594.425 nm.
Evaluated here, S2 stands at -0.03 mag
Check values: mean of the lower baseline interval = 4.43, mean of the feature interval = 5.01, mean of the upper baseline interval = 5.22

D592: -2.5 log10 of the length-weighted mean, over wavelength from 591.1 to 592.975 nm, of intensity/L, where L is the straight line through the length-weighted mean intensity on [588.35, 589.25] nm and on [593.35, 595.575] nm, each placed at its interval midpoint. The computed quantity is -0.08 mag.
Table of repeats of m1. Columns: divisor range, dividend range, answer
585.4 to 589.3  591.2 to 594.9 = 1.07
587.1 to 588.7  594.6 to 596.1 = 1.09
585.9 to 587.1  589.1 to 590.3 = 0.76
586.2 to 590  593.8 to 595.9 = 1.13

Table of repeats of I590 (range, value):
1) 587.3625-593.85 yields 5.675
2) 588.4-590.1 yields 4.385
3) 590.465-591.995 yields 5.492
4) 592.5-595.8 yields 5.666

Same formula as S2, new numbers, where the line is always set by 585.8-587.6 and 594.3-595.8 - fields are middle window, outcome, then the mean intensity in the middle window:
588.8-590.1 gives 0.32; 3.91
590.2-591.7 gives 0.03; 5.11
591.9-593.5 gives 0.02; 5.18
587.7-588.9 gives 0.10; 4.78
